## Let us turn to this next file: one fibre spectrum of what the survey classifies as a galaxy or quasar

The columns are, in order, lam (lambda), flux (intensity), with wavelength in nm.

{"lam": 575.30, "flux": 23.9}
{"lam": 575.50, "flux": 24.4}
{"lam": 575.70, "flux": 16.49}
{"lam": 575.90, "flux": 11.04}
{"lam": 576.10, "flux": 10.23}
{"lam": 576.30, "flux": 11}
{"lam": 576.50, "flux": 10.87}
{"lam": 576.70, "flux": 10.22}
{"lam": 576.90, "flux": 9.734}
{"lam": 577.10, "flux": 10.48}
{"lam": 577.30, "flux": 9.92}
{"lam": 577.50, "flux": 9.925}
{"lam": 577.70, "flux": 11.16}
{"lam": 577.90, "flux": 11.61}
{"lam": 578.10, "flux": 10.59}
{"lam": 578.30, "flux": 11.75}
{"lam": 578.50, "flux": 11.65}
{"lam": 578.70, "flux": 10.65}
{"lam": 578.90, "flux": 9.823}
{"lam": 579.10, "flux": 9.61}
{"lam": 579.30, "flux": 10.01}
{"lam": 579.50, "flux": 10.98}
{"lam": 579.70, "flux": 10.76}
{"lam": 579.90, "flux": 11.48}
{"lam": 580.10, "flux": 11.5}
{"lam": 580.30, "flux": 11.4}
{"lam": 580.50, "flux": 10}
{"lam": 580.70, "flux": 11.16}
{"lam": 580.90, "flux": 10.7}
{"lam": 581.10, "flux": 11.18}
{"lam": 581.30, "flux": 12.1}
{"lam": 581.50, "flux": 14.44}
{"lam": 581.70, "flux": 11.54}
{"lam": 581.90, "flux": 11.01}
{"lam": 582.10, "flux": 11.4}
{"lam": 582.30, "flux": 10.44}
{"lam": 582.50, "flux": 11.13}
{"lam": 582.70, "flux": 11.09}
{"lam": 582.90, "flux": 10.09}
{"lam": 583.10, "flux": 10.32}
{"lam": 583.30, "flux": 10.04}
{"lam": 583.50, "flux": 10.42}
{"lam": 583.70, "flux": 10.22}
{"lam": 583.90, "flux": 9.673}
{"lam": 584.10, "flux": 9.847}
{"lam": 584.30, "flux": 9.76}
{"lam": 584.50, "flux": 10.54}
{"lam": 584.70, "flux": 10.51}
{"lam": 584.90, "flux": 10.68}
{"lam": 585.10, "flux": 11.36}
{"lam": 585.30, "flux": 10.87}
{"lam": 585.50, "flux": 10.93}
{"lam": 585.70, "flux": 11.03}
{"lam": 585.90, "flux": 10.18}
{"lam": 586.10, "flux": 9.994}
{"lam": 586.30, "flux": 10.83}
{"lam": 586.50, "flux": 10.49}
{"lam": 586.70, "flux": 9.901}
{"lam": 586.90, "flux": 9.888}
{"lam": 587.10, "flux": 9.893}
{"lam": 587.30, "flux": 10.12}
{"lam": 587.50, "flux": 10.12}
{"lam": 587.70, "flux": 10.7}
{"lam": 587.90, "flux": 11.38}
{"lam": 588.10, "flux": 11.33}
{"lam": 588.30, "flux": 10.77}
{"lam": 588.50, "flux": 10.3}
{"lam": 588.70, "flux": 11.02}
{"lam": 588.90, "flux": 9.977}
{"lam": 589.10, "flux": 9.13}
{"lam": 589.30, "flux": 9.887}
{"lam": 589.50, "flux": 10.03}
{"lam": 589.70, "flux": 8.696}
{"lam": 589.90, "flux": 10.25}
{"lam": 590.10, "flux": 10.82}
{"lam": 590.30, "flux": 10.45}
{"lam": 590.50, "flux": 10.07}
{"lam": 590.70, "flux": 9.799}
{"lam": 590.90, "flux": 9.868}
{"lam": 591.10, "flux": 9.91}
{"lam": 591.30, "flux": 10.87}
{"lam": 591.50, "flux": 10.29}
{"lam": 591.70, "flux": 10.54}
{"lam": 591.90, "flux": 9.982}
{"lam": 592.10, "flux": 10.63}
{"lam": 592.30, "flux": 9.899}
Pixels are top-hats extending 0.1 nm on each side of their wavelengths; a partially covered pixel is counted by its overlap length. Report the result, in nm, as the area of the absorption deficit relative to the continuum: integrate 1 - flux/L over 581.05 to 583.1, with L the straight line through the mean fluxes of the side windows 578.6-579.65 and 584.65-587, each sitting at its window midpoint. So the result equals -0.20 nm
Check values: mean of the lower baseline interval 10.2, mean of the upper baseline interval 10.6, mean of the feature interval 11.4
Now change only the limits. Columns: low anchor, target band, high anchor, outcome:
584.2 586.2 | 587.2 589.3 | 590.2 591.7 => -0.015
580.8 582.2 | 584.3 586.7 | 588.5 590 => 0.042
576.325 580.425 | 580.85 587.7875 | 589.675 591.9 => -0.139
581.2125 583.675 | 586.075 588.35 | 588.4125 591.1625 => -0.012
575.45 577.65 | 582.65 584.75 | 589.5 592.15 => 0.158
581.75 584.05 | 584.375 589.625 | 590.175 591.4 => -0.048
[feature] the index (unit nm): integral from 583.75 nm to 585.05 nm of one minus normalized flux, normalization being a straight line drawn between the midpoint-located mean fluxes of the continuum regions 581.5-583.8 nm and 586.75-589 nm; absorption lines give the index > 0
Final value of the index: 0.06 nm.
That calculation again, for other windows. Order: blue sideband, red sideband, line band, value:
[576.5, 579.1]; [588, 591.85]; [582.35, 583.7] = -0.008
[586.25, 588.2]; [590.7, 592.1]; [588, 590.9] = 0.048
